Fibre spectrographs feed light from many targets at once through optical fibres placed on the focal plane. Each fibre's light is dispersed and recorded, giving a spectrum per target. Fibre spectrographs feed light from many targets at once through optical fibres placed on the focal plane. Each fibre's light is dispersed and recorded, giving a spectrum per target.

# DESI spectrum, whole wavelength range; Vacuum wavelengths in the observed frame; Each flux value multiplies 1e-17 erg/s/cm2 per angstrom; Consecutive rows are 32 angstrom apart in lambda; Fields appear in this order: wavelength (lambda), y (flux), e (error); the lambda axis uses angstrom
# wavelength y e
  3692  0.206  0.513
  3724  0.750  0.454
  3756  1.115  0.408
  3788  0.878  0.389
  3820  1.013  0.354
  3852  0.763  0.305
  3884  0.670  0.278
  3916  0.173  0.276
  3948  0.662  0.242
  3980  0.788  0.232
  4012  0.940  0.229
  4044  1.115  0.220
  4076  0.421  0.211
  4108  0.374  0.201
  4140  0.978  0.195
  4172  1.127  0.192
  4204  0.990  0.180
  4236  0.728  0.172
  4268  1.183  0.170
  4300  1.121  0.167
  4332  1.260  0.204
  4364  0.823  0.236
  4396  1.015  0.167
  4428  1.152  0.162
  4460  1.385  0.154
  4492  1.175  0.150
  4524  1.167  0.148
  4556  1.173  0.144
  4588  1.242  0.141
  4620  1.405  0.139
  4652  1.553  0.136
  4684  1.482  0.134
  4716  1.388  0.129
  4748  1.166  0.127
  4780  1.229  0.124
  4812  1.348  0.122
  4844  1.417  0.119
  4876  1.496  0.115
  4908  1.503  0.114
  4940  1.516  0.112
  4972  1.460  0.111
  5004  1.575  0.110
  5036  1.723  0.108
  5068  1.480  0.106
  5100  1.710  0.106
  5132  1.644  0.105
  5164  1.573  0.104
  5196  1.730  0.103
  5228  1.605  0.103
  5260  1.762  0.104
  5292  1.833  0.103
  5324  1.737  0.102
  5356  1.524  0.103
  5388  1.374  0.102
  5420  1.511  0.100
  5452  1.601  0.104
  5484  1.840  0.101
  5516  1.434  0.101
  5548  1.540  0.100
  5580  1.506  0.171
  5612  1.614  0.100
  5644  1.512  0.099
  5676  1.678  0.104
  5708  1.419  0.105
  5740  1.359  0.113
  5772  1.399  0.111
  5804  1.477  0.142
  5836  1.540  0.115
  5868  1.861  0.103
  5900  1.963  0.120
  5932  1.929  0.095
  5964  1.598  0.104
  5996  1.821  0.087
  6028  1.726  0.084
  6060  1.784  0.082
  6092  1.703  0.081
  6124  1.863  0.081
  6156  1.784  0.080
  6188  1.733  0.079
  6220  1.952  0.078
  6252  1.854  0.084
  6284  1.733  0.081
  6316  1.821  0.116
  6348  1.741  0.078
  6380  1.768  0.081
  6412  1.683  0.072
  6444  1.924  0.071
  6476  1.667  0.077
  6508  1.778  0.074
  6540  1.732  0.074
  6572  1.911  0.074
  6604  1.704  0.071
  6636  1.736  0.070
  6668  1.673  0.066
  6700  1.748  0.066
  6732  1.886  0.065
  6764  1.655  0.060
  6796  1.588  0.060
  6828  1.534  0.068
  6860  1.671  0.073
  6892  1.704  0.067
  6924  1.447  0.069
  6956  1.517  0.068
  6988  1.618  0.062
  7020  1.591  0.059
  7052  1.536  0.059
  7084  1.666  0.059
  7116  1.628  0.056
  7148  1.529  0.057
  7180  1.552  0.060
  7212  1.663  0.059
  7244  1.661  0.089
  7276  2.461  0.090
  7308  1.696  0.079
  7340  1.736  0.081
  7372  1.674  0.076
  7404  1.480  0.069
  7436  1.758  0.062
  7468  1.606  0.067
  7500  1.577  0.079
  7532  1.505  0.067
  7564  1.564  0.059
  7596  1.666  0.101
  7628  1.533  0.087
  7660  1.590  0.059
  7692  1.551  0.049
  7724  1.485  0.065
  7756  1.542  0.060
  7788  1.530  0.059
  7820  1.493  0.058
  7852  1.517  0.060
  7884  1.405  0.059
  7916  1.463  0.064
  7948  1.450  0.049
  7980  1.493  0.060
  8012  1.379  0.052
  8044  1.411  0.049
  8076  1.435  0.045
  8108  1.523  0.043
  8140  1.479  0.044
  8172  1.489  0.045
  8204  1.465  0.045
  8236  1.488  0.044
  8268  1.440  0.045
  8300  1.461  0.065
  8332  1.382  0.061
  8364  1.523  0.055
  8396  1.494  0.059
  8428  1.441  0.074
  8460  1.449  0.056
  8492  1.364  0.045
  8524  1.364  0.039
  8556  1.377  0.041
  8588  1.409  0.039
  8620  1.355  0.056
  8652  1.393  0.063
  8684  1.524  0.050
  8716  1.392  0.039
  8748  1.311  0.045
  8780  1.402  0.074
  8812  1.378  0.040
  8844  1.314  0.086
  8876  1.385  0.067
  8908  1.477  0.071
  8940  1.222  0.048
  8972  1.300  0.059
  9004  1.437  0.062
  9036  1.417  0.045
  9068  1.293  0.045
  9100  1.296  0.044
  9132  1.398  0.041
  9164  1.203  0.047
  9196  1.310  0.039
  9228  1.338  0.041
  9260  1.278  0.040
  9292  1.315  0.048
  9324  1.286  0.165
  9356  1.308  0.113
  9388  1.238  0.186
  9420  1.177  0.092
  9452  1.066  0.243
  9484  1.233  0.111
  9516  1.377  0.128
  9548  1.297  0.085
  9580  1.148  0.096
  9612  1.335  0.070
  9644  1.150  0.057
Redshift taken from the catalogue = 0.11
